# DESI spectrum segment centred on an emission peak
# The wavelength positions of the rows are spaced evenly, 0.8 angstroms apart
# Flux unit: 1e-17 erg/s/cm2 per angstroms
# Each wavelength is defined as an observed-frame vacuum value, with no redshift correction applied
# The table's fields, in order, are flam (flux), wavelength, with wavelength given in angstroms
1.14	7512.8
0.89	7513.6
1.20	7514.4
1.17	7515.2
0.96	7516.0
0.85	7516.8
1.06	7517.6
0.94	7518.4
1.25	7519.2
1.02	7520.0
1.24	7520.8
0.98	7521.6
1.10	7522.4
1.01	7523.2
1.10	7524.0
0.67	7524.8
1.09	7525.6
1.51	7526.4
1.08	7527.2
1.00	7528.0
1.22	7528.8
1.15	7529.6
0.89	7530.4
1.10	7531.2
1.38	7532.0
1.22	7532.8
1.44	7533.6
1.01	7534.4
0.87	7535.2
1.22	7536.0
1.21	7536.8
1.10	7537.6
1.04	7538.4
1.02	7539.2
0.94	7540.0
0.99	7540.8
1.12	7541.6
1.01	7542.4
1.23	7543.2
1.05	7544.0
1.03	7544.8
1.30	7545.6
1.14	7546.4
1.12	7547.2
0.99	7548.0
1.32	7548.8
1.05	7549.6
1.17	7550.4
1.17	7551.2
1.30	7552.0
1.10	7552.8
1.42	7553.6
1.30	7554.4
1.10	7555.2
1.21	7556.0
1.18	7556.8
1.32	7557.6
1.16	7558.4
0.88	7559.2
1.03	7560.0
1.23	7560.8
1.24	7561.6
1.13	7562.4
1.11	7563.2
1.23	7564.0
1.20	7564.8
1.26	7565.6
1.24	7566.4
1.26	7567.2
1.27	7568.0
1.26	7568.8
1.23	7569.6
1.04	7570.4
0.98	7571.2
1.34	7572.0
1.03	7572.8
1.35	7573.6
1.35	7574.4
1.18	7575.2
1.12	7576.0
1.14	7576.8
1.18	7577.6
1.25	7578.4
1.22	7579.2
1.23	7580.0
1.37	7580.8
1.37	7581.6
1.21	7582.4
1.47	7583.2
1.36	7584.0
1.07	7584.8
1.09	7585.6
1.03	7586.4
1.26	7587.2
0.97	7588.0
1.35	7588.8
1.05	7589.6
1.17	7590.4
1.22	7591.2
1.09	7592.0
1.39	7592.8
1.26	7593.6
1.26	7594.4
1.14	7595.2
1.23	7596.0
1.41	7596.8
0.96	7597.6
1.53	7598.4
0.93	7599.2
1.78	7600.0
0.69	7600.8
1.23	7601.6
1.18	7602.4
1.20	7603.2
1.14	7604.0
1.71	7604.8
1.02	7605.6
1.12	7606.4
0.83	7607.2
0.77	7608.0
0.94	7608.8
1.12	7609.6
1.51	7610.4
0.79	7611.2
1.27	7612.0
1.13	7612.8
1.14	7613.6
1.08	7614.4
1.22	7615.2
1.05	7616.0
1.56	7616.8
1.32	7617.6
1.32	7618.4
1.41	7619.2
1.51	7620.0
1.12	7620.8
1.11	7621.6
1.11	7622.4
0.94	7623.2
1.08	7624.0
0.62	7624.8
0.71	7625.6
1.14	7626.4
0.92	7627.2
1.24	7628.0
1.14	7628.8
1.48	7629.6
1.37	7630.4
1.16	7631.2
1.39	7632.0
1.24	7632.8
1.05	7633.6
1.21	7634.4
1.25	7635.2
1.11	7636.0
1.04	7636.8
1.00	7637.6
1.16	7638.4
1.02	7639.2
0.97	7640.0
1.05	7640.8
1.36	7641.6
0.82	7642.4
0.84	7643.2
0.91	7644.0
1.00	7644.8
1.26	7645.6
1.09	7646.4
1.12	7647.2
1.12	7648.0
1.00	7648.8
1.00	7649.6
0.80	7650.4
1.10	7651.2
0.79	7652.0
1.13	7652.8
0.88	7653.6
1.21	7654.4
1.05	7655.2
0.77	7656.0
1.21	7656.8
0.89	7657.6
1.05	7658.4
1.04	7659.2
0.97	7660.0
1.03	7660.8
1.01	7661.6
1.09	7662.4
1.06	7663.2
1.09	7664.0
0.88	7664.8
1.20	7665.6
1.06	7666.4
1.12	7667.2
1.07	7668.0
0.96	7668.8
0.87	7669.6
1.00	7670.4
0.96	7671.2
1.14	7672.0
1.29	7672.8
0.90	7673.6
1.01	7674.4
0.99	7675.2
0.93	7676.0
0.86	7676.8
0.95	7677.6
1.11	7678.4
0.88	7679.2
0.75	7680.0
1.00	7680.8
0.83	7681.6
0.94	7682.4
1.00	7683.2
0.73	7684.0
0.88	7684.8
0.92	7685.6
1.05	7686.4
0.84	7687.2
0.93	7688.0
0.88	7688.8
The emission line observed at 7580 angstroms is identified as Mg II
